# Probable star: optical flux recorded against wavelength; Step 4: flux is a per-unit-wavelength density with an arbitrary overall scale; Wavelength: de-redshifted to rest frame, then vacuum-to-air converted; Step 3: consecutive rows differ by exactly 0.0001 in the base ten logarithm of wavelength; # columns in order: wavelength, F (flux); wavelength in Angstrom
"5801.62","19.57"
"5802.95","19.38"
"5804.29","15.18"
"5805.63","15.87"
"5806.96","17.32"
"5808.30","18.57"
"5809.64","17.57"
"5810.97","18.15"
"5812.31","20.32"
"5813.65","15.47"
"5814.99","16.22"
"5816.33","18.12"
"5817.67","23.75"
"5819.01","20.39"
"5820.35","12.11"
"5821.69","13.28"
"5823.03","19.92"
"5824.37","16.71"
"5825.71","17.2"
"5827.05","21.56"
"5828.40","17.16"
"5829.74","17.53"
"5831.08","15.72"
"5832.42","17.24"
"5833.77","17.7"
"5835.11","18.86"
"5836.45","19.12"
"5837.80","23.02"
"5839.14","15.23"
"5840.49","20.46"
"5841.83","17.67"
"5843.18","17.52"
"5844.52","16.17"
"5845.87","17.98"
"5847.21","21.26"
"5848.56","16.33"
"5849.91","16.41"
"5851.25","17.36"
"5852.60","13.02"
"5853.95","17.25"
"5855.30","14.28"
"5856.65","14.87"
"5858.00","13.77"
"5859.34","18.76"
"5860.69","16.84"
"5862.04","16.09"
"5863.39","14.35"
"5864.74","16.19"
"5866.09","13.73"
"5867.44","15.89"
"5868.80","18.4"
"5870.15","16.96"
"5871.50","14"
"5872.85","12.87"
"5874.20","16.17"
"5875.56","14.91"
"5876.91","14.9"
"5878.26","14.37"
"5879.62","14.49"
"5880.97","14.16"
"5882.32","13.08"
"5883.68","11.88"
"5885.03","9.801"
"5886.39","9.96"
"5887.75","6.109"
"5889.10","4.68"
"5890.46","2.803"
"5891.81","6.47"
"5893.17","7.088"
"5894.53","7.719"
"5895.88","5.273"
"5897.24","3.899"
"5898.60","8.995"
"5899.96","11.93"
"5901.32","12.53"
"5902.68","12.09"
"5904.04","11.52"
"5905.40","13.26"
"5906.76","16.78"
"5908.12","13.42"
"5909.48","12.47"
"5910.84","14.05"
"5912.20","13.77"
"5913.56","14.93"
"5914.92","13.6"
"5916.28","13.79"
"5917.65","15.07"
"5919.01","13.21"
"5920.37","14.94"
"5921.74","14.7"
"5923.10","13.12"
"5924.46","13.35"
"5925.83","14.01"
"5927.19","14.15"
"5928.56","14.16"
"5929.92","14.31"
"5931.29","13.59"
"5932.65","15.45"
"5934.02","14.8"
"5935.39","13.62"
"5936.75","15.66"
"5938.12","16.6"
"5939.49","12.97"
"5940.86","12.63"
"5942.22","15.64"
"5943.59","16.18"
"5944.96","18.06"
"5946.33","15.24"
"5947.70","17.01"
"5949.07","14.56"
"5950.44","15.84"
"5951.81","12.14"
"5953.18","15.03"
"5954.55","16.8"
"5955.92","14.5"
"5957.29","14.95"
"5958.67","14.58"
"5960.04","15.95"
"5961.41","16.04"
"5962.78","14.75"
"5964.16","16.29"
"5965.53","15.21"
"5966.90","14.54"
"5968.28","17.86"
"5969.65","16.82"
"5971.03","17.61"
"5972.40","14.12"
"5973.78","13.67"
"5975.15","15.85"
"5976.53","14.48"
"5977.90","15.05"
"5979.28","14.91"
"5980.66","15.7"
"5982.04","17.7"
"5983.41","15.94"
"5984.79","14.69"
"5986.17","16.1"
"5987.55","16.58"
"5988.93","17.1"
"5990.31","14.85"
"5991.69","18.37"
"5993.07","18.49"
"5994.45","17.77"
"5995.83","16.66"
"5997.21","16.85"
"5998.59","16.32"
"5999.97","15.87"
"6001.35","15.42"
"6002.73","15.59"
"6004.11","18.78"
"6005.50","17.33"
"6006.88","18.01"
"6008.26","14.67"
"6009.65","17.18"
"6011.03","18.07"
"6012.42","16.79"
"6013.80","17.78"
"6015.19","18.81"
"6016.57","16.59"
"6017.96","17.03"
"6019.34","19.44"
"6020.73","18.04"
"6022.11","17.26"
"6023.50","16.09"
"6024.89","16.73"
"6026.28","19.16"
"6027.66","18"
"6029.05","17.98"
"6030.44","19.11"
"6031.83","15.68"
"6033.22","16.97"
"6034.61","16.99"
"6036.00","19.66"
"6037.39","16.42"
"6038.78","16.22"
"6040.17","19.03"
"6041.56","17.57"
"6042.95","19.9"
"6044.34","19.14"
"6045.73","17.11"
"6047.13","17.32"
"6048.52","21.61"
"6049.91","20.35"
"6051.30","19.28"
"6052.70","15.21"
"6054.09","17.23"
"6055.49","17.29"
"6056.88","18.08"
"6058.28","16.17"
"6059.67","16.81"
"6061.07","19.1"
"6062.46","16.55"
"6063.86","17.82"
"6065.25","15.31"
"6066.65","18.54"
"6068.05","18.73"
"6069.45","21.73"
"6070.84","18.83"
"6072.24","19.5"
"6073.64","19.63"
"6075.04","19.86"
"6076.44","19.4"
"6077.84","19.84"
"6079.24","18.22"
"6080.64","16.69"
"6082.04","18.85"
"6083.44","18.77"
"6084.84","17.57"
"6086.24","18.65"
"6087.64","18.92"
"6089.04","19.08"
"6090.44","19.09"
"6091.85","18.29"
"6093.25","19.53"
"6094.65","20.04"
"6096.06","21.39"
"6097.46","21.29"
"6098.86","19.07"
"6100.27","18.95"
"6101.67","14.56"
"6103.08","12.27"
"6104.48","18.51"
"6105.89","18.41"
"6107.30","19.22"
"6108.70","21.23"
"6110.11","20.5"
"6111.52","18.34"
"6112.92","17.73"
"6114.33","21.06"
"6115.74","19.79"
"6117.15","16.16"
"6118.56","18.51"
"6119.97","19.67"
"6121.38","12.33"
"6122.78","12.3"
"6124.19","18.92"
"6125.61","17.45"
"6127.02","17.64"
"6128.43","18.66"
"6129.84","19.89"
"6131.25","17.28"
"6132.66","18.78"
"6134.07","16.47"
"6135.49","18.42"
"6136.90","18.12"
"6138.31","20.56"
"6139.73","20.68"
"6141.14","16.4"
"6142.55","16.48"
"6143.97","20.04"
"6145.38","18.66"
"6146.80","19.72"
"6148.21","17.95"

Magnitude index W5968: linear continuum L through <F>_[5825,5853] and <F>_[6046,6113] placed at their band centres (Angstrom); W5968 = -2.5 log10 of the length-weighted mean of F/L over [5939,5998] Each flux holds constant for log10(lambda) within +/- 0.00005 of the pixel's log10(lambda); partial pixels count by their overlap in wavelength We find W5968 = 0.16 mag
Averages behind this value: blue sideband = 17.9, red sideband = 18.5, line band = 15.7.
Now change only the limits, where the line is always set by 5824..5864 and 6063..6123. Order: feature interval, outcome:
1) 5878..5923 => 0.48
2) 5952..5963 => 0.17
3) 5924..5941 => 0.23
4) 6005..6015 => 0.06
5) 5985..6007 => 0.08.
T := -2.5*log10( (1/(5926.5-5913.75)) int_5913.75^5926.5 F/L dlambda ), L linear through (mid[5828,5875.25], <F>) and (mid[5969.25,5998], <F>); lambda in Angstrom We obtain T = 0.17 mag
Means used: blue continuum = 16.7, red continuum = 16.2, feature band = 14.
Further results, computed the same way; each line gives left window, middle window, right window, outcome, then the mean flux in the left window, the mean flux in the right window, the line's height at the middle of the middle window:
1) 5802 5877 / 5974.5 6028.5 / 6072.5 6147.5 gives 0.07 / 17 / 18.5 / 17.9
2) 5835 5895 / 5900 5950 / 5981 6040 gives 0.09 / 14.5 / 17.1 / 15.6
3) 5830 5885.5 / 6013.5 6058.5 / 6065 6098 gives 0.04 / 16.1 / 19.1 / 18.5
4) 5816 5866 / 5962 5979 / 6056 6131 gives 0.15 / 17.3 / 18.4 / 17.8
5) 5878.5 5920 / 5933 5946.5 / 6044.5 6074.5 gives -0.18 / 11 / 18.2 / 12.8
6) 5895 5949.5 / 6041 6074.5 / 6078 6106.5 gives -0.05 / 13.6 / 18.4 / 17.5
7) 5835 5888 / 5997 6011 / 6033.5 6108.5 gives 0.05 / 15.6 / 18.4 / 17.5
